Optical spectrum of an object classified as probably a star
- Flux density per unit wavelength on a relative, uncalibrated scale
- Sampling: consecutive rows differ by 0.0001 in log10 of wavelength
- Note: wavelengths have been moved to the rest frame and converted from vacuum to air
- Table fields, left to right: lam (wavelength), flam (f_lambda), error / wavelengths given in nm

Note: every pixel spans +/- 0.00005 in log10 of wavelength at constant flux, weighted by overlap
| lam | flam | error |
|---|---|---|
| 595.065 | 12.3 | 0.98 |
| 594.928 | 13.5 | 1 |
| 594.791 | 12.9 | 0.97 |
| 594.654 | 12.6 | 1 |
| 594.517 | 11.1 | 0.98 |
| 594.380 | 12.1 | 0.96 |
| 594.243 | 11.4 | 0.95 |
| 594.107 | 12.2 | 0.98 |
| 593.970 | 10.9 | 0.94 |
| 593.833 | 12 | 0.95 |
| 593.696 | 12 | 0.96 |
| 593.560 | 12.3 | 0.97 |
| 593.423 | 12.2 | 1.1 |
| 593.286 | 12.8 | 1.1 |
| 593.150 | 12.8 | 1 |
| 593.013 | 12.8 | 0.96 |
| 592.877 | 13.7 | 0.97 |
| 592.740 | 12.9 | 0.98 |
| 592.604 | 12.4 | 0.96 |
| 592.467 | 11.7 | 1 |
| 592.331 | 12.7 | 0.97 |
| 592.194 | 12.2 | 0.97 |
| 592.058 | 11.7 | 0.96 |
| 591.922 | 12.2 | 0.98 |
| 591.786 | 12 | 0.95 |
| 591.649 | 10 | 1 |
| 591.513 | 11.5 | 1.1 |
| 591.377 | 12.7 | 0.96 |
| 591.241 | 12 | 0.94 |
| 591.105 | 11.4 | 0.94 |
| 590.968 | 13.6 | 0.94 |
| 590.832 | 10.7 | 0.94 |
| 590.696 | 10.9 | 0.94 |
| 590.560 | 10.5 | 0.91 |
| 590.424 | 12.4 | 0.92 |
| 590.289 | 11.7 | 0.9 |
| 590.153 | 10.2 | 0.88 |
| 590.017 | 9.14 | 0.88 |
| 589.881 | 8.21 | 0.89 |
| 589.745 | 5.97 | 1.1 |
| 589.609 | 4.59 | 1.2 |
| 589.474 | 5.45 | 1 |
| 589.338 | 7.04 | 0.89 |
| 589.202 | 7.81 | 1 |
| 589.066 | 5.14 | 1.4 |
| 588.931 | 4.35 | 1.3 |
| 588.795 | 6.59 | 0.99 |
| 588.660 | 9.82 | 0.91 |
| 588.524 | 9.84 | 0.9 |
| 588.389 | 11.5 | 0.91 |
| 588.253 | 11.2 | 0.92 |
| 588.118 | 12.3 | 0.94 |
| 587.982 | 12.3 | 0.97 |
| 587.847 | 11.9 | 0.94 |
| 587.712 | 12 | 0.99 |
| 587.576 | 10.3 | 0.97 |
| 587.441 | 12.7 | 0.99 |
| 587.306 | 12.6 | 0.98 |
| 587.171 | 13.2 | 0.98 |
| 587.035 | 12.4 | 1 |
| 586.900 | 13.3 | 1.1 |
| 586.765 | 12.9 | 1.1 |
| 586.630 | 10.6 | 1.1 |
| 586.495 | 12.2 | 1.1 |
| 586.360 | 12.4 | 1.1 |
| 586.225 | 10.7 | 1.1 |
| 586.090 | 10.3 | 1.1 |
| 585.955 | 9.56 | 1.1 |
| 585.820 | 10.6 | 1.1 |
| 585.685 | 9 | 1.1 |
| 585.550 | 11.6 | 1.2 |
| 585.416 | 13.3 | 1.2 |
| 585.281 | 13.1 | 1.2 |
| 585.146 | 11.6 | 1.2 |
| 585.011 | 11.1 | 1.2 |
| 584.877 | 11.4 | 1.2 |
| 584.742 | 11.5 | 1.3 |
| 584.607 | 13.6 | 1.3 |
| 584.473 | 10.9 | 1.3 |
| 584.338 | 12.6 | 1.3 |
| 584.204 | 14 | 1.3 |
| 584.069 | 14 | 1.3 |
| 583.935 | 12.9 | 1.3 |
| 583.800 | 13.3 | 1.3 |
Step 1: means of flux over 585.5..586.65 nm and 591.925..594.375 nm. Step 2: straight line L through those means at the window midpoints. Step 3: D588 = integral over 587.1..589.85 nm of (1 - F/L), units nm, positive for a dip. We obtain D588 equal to 0.468 nm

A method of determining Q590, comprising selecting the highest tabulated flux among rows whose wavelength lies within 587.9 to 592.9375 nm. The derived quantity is 13.7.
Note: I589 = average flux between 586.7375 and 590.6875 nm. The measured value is 9.89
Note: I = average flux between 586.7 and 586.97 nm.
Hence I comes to 13.1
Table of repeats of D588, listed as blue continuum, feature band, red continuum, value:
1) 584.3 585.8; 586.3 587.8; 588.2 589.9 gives -0.42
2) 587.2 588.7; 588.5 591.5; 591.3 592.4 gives 0.67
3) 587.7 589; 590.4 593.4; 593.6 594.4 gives -0.25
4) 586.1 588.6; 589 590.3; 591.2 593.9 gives 0.51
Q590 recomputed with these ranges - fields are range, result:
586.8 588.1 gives 13.3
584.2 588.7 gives 14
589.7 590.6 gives 12.4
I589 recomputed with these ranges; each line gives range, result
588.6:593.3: 10.3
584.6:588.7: 11.6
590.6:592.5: 11.8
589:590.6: 8.14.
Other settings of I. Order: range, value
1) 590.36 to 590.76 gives 11.3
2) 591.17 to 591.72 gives 11.5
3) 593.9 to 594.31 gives 11.5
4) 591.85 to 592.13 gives 12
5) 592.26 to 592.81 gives 12.4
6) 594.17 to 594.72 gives 11.8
